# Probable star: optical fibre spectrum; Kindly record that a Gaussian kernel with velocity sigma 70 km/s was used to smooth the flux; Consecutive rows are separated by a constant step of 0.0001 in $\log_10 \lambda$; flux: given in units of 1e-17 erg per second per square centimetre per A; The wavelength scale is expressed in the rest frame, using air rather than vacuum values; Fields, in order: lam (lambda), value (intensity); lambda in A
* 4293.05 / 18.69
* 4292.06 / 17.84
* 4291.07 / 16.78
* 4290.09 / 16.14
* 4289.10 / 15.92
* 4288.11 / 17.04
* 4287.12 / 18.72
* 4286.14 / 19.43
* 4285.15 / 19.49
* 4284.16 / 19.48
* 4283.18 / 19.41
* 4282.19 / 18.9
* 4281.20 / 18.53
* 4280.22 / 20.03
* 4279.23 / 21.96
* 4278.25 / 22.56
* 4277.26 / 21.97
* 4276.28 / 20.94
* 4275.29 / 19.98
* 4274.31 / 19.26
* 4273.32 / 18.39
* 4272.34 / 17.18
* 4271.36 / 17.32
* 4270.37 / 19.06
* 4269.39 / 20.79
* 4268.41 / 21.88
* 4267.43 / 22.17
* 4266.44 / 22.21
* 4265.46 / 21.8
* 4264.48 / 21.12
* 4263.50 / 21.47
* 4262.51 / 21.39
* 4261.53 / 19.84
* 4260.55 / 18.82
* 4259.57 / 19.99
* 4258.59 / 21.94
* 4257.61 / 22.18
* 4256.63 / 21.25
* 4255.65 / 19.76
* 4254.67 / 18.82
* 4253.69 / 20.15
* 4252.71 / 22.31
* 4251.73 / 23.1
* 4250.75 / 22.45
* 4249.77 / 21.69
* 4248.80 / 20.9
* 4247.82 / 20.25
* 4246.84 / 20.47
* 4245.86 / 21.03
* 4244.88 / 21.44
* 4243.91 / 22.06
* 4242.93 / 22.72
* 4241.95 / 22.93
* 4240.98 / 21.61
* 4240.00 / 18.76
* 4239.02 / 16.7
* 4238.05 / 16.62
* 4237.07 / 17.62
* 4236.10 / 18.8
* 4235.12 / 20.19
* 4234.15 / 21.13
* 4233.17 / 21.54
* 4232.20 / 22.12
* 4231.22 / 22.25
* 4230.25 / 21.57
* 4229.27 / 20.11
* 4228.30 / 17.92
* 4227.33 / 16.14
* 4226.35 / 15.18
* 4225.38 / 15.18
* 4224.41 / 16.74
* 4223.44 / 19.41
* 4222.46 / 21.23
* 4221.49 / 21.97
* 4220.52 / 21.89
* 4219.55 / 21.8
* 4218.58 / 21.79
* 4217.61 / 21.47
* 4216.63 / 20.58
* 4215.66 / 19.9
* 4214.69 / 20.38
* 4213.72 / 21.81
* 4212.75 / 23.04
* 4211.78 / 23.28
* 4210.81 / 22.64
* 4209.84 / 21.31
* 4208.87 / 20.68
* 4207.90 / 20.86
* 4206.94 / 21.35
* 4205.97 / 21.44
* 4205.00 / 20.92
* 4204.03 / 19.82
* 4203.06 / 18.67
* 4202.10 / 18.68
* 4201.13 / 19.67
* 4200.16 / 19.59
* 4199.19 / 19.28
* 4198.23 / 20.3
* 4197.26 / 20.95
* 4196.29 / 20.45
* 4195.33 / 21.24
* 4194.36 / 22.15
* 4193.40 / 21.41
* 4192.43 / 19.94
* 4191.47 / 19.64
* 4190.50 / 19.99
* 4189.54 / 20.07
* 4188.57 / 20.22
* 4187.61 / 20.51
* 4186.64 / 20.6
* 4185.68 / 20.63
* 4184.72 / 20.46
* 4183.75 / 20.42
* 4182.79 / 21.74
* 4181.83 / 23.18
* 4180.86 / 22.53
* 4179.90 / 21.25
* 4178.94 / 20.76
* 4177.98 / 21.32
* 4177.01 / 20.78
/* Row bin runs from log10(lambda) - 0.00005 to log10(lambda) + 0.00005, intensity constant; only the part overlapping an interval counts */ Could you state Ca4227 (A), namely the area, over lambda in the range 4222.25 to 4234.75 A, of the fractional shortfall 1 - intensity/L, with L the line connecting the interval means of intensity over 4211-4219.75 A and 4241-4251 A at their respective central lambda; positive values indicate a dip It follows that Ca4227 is 1.4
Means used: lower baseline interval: 21.6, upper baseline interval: 21.6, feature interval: 19.2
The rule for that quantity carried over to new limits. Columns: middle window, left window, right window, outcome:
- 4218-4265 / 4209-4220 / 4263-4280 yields 1.68 A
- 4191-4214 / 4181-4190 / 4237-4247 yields -0.08 A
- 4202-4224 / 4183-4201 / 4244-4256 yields -0.47 A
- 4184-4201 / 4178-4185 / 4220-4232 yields 0.41 A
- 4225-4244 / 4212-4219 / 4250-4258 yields 1.57 A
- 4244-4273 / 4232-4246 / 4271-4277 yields -1.77 A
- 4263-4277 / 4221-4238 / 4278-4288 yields -0.50 A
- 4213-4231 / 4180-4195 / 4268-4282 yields 0.64 A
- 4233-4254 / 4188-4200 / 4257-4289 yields -0.43 A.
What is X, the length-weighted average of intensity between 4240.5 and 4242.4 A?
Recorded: 22.3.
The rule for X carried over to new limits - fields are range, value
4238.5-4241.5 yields 19.1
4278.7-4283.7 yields 19.8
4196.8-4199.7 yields 20.2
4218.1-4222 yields 21.9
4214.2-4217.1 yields 20.3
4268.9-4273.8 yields 18.6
